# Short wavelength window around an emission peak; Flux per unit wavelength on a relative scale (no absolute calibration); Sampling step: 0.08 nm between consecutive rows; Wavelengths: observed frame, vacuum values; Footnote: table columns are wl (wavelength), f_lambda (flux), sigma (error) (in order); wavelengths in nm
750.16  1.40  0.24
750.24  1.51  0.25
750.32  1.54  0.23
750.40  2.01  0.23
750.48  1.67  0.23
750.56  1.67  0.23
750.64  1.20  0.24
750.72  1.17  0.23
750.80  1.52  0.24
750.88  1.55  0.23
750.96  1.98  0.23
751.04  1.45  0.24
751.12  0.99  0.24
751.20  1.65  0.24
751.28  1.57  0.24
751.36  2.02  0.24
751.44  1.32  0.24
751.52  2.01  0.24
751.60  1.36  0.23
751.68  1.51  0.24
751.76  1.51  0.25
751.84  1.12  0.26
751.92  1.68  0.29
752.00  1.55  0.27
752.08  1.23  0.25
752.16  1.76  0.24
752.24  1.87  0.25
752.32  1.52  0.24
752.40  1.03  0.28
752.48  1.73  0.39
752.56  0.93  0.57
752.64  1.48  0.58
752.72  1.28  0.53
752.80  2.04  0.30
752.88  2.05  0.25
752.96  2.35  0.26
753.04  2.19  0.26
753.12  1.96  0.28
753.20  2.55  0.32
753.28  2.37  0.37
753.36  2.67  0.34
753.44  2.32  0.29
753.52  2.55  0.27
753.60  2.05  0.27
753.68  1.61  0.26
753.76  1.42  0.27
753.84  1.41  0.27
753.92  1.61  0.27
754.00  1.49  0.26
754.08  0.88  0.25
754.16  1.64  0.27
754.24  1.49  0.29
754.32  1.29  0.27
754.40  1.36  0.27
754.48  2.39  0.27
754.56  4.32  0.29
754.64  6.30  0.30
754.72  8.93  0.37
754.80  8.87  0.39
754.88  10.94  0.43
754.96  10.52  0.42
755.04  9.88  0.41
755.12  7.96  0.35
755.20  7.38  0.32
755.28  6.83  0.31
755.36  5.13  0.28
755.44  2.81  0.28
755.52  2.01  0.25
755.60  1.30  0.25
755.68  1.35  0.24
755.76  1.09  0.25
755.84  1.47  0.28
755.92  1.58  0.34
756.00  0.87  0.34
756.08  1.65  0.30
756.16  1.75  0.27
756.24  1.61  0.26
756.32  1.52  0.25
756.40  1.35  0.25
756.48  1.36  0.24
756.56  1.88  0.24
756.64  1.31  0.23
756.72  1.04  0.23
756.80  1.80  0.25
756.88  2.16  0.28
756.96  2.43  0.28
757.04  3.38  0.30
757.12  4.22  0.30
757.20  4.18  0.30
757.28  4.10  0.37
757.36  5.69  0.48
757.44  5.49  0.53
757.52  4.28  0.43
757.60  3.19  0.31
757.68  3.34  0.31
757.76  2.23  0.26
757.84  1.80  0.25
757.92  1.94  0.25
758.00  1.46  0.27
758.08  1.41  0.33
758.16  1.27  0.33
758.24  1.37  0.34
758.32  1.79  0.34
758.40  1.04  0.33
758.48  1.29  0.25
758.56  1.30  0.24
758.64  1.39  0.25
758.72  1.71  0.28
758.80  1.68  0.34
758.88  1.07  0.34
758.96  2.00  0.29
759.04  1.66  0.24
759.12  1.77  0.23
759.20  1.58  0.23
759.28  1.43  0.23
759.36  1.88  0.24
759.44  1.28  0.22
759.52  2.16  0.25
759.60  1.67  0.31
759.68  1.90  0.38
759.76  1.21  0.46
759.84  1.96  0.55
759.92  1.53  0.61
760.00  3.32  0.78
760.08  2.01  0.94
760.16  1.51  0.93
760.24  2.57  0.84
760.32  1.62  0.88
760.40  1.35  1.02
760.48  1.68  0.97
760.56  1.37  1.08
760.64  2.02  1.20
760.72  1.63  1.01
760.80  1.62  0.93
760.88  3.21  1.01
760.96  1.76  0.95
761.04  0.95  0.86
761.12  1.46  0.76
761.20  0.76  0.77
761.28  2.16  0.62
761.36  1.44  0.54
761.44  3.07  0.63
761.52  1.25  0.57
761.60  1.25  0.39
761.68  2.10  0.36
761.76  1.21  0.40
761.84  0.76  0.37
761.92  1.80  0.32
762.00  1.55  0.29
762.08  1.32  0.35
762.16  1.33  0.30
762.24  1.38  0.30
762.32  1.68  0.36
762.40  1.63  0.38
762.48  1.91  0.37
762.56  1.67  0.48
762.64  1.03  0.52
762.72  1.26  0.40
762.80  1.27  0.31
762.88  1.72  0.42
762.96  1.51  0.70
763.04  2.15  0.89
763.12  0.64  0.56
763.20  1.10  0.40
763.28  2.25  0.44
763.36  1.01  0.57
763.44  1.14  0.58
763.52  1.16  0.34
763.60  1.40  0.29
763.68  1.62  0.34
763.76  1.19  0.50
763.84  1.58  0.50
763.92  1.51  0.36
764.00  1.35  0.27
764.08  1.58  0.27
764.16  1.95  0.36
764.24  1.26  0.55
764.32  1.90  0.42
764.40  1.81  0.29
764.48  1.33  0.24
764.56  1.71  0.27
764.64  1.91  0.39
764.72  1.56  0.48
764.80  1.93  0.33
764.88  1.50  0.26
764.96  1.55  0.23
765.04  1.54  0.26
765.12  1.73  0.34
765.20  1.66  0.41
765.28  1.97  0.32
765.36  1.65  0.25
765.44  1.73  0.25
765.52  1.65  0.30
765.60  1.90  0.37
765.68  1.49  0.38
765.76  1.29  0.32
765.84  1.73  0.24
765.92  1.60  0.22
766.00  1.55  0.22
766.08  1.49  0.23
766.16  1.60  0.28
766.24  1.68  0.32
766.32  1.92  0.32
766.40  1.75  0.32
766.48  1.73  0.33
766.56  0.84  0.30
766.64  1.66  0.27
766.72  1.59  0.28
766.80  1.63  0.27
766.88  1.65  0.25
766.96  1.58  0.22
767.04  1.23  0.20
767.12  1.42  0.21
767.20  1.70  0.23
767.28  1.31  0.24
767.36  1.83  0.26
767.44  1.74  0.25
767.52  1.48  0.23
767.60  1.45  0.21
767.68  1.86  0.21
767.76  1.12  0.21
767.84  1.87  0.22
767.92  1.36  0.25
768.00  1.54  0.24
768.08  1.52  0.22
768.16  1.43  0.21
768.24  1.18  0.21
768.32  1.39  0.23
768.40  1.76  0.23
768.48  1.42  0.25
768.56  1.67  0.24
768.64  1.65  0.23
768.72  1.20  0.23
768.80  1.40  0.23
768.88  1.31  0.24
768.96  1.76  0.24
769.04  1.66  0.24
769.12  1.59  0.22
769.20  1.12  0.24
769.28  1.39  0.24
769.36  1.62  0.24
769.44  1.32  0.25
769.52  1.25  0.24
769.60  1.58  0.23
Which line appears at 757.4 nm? [N II] 6583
